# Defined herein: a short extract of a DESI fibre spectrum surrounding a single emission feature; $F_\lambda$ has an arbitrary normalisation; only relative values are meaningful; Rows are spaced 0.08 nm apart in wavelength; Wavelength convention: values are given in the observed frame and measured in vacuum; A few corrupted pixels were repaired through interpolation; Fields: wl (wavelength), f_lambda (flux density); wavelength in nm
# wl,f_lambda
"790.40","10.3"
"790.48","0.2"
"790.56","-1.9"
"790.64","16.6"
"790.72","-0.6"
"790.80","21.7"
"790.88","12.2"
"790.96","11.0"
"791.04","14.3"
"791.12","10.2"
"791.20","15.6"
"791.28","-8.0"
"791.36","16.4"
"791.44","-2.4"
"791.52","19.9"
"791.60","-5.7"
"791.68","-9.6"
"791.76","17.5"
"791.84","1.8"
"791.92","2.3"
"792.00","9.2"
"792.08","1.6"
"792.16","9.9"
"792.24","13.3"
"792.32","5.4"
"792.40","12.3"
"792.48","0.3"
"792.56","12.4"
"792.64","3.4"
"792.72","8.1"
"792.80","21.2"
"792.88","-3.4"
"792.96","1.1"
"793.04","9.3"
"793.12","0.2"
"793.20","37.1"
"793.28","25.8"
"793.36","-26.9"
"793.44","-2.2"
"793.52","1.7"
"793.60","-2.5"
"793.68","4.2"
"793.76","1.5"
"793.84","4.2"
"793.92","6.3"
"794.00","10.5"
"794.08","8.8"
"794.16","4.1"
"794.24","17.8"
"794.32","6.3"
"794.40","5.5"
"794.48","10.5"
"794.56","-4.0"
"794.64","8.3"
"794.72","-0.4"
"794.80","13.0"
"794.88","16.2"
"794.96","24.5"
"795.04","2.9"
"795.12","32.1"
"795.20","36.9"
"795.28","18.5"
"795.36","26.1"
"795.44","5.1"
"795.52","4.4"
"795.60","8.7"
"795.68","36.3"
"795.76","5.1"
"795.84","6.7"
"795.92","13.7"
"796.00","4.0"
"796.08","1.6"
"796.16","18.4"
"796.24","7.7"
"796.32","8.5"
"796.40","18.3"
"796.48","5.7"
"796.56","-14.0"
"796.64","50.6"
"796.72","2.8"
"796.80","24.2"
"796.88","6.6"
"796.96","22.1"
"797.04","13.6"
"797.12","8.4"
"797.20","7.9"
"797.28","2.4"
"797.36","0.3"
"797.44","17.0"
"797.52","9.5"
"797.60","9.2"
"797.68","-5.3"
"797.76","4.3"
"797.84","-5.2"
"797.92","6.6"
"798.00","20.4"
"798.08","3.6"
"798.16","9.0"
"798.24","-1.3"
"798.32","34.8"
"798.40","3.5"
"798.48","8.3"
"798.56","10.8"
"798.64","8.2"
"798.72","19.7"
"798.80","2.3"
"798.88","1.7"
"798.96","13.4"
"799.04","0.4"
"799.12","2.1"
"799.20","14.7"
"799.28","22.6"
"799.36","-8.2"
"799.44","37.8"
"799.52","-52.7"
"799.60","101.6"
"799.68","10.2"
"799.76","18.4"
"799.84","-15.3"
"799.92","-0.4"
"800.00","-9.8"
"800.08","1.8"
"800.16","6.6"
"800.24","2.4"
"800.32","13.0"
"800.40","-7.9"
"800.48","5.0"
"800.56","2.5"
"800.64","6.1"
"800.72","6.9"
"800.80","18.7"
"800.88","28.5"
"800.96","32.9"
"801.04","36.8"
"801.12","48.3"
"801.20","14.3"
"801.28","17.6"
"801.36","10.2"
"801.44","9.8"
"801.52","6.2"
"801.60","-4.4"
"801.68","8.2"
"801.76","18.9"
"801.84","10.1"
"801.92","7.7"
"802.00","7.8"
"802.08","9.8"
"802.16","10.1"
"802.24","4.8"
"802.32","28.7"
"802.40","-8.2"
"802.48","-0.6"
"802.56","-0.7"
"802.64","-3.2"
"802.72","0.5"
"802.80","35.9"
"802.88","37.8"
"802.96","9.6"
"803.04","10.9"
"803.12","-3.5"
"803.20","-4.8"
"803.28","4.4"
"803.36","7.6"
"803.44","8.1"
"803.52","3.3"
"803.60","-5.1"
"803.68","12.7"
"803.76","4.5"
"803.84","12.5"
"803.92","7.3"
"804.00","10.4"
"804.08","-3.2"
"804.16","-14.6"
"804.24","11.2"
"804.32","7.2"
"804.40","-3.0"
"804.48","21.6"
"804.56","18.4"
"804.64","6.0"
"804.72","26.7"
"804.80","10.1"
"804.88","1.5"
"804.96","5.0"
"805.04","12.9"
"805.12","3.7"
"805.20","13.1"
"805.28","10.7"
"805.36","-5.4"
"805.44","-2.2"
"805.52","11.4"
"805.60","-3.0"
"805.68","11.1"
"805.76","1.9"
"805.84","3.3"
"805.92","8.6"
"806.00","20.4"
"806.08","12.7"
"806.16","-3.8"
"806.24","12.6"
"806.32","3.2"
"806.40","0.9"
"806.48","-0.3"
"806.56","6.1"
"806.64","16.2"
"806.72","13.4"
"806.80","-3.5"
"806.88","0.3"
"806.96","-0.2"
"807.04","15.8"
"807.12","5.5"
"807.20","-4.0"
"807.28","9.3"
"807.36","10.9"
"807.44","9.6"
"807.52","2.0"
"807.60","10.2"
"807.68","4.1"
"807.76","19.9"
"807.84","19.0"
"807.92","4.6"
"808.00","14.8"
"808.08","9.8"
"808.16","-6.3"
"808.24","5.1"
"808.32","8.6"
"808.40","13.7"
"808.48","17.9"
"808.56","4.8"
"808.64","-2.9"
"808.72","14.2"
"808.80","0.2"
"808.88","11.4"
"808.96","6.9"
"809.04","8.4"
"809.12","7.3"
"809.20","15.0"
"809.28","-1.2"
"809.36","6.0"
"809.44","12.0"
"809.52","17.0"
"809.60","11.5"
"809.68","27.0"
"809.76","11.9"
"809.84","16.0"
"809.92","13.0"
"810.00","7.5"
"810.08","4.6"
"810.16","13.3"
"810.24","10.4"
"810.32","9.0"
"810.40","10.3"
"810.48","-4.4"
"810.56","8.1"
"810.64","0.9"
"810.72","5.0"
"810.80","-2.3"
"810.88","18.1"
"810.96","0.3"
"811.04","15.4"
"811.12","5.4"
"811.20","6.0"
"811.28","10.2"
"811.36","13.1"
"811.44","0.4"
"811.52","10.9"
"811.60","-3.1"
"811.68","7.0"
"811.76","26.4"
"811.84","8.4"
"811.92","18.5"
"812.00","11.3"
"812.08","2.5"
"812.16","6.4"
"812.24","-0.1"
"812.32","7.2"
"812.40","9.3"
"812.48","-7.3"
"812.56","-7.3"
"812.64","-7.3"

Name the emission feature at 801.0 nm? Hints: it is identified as H-gamma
